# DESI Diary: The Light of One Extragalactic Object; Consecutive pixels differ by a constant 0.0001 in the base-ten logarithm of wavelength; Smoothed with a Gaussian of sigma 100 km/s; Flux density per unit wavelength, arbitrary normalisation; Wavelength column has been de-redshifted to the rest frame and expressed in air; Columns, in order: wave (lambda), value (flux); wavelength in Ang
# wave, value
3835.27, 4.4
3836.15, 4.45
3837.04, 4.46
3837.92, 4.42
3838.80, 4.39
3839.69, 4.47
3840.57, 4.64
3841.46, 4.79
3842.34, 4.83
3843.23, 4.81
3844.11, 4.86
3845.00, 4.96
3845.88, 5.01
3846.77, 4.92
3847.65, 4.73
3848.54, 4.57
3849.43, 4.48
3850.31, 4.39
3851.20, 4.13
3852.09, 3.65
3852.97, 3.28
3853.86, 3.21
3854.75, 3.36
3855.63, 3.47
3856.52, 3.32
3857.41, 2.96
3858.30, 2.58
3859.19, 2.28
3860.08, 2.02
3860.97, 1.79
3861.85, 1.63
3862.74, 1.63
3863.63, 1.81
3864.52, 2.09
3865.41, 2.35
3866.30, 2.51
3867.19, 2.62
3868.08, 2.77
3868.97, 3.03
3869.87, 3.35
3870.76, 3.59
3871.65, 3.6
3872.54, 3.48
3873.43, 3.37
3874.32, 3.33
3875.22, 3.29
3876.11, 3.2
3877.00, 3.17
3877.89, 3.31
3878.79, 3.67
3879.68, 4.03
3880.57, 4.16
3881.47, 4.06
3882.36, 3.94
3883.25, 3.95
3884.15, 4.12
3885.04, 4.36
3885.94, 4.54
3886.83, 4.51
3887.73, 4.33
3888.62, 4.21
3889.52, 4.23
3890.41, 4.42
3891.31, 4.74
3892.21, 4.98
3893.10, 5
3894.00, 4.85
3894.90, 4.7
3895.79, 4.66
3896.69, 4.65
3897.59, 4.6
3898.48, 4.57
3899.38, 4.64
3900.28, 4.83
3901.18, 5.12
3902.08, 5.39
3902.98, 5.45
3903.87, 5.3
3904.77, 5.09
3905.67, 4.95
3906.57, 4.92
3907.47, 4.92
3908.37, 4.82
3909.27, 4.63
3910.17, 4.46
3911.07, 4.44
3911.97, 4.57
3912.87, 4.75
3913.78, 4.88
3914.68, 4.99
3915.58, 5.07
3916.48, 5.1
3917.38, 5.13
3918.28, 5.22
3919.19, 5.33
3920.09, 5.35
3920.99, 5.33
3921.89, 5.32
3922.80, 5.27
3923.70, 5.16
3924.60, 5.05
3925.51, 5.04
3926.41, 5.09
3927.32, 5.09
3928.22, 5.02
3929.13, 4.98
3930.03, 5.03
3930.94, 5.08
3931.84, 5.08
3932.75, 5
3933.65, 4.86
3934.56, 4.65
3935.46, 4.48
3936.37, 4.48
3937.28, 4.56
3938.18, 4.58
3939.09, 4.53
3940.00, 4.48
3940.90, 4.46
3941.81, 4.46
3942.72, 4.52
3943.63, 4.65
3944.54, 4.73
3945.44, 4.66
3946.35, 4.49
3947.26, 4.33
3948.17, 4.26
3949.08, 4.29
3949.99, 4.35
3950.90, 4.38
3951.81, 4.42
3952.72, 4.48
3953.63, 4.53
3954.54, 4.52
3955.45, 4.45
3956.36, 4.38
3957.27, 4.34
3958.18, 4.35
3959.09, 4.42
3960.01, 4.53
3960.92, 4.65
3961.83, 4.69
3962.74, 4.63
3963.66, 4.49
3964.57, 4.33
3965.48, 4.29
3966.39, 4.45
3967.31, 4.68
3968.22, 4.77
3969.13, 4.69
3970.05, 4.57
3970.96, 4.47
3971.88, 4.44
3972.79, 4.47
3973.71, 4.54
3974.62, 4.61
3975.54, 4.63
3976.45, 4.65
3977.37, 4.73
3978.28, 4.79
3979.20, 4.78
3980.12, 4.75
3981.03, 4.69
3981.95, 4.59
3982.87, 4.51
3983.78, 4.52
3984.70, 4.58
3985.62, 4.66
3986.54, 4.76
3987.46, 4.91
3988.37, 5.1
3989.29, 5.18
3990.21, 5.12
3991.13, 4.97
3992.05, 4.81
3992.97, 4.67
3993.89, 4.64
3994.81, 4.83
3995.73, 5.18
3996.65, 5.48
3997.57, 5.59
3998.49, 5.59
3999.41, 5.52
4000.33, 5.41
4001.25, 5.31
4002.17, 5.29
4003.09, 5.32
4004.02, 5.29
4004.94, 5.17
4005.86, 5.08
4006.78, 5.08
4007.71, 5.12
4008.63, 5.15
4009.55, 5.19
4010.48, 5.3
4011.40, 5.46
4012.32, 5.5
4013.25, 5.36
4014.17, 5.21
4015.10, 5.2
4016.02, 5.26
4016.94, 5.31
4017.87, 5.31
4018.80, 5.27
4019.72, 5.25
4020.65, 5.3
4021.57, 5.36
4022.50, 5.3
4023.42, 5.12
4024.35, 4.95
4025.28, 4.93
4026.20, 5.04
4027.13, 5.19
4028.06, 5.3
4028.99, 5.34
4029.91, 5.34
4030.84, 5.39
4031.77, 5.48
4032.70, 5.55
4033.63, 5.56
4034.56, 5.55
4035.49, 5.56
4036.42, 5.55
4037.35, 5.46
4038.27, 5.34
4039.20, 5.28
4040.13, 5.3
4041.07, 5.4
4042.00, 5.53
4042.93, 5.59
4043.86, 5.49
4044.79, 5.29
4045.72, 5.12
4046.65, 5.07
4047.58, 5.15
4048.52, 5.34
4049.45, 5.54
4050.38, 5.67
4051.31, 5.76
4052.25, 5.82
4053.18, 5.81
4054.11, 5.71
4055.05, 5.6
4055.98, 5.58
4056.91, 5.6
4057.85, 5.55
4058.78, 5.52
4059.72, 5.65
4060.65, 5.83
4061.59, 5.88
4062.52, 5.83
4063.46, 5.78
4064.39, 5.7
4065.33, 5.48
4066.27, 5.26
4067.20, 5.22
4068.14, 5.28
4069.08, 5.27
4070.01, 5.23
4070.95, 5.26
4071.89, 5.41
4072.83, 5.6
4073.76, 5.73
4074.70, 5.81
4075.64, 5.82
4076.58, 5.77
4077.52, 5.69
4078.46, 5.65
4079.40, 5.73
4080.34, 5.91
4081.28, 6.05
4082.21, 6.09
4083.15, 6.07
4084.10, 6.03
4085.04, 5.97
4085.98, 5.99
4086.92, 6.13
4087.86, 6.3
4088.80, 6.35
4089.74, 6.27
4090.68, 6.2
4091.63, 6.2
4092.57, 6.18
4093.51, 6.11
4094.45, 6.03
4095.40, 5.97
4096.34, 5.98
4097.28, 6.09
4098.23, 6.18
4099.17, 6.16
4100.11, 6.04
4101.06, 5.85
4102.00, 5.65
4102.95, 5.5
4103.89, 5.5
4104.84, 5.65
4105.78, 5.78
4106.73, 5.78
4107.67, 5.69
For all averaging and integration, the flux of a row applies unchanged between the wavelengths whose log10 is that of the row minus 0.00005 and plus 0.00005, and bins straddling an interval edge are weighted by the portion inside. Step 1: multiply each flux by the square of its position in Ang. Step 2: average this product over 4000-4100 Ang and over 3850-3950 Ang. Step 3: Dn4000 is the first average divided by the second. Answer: 1.4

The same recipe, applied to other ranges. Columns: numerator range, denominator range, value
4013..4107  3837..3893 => 1.67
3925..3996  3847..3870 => 1.63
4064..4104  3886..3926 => 1.31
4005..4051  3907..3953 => 1.17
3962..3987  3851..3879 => 1.67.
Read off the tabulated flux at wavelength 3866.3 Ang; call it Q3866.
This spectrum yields 2.51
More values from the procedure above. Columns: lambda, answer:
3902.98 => 5.45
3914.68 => 4.99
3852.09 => 3.65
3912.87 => 4.75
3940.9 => 4.46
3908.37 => 4.82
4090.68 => 6.2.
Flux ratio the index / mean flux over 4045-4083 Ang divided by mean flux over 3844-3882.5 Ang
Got 1.67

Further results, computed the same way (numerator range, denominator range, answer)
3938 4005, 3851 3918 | 1.19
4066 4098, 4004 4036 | 1.11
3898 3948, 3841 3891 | 1.36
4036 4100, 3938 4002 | 1.22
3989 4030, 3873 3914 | 1.18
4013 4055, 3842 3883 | 1.57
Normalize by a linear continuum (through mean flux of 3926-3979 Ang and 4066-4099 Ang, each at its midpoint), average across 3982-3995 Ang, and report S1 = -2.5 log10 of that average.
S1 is 0.034 mag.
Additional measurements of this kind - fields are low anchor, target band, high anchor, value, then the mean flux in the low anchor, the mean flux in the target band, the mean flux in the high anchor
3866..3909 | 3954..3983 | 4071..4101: 0.084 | 4.2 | 4.56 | 5.97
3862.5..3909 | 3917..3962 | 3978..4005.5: -0.050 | 4.04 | 4.73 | 5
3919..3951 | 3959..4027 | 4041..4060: 0.045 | 4.79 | 4.95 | 5.52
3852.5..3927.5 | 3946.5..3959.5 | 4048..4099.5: 0.068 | 4.1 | 4.4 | 5.79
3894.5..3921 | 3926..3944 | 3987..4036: 0.056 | 4.92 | 4.75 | 5.24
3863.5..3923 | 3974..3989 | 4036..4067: 0.062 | 4.3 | 4.71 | 5.53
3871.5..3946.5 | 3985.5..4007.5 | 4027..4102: 0.019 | 4.62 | 5.13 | 5.68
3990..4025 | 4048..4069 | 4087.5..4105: 0.014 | 5.22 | 5.6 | 6.01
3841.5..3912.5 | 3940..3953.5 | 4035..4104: 0.031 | 3.96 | 4.47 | 5.71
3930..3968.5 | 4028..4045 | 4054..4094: -0.007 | 4.55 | 5.44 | 5.78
